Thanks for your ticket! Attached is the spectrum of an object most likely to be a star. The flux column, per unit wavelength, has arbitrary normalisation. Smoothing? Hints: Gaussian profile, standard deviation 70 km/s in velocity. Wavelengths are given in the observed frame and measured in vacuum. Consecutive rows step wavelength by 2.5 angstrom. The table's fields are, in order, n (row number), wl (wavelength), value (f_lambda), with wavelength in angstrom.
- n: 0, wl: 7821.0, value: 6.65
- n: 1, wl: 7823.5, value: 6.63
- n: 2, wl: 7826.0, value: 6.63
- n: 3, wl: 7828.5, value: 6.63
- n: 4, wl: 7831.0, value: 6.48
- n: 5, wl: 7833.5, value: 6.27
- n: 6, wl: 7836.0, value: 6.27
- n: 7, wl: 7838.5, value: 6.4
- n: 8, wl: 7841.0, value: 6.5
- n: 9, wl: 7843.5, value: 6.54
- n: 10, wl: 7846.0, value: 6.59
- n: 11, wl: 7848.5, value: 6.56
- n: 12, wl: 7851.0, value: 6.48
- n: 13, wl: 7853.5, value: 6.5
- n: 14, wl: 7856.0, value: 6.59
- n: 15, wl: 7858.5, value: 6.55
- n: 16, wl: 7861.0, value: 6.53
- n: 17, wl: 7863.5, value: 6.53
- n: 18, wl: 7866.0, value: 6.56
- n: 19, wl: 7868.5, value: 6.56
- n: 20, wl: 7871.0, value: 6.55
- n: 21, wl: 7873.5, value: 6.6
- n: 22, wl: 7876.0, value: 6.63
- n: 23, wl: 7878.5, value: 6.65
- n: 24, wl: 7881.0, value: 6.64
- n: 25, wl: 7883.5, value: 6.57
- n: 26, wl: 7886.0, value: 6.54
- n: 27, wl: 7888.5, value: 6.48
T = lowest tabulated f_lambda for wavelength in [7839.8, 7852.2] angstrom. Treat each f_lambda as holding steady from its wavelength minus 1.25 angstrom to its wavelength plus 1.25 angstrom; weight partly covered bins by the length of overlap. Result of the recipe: 6.48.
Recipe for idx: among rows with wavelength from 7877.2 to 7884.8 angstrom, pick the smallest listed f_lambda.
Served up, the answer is 6.57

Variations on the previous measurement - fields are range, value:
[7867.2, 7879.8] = 6.55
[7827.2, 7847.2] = 6.27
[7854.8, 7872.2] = 6.53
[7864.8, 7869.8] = 6.56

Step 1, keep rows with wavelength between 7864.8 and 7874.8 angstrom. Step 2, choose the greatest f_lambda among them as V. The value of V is 6.6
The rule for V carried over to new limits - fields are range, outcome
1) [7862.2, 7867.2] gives 6.56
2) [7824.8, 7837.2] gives 6.63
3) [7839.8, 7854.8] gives 6.59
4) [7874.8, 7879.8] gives 6.65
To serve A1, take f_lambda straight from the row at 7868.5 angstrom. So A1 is 6.56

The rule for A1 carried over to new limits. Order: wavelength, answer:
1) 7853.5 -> 6.5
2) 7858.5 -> 6.55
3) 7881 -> 6.64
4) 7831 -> 6.48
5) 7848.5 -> 6.56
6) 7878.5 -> 6.65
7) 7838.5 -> 6.4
